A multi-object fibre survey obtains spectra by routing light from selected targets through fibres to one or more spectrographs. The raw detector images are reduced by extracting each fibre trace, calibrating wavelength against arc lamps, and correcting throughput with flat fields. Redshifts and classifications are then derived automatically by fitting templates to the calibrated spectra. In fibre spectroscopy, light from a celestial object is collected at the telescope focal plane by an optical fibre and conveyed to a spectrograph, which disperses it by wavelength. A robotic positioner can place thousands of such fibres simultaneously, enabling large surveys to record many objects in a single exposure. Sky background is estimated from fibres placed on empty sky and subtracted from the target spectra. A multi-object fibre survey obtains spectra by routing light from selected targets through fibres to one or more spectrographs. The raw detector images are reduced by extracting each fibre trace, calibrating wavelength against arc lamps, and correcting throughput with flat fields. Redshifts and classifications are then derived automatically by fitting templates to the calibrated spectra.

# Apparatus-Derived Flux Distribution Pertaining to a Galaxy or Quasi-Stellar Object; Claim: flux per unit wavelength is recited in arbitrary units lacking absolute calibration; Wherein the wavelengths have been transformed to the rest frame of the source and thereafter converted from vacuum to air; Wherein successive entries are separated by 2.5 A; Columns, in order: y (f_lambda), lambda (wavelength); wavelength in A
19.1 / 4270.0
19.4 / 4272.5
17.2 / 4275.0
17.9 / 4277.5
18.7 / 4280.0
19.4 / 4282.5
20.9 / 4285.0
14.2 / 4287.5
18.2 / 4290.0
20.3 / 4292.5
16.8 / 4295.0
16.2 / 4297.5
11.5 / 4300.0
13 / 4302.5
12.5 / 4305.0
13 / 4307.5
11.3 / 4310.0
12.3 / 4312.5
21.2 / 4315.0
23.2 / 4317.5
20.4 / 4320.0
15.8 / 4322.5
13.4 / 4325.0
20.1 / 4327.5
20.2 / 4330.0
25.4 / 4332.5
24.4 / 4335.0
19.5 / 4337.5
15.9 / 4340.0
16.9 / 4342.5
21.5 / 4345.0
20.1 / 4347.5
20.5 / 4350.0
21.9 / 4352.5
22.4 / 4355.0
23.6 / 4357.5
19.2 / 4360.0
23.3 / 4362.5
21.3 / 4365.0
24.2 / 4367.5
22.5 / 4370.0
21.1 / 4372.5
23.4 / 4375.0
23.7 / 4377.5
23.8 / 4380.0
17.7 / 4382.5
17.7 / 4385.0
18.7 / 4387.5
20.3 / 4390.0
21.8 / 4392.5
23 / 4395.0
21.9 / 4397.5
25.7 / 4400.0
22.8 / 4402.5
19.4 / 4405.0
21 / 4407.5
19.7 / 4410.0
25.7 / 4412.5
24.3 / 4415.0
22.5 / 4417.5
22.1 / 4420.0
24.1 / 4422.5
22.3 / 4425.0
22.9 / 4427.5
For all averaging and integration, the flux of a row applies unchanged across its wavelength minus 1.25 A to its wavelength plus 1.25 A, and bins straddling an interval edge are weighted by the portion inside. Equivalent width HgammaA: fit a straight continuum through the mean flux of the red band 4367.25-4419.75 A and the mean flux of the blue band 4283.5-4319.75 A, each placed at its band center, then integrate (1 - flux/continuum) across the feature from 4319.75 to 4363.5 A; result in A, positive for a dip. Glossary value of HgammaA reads -3.60 A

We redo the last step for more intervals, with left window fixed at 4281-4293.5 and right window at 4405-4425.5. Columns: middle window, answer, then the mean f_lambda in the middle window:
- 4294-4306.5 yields 3.3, 13.9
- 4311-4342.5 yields 1.0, 19.2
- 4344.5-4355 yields -0.3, 21.1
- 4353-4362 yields -0.5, 21.9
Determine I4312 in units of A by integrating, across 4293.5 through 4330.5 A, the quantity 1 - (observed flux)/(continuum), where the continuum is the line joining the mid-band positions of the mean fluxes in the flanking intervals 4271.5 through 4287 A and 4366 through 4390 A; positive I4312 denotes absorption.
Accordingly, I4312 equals 6.78 A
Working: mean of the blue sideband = 18.7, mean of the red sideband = 21.4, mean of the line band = 16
